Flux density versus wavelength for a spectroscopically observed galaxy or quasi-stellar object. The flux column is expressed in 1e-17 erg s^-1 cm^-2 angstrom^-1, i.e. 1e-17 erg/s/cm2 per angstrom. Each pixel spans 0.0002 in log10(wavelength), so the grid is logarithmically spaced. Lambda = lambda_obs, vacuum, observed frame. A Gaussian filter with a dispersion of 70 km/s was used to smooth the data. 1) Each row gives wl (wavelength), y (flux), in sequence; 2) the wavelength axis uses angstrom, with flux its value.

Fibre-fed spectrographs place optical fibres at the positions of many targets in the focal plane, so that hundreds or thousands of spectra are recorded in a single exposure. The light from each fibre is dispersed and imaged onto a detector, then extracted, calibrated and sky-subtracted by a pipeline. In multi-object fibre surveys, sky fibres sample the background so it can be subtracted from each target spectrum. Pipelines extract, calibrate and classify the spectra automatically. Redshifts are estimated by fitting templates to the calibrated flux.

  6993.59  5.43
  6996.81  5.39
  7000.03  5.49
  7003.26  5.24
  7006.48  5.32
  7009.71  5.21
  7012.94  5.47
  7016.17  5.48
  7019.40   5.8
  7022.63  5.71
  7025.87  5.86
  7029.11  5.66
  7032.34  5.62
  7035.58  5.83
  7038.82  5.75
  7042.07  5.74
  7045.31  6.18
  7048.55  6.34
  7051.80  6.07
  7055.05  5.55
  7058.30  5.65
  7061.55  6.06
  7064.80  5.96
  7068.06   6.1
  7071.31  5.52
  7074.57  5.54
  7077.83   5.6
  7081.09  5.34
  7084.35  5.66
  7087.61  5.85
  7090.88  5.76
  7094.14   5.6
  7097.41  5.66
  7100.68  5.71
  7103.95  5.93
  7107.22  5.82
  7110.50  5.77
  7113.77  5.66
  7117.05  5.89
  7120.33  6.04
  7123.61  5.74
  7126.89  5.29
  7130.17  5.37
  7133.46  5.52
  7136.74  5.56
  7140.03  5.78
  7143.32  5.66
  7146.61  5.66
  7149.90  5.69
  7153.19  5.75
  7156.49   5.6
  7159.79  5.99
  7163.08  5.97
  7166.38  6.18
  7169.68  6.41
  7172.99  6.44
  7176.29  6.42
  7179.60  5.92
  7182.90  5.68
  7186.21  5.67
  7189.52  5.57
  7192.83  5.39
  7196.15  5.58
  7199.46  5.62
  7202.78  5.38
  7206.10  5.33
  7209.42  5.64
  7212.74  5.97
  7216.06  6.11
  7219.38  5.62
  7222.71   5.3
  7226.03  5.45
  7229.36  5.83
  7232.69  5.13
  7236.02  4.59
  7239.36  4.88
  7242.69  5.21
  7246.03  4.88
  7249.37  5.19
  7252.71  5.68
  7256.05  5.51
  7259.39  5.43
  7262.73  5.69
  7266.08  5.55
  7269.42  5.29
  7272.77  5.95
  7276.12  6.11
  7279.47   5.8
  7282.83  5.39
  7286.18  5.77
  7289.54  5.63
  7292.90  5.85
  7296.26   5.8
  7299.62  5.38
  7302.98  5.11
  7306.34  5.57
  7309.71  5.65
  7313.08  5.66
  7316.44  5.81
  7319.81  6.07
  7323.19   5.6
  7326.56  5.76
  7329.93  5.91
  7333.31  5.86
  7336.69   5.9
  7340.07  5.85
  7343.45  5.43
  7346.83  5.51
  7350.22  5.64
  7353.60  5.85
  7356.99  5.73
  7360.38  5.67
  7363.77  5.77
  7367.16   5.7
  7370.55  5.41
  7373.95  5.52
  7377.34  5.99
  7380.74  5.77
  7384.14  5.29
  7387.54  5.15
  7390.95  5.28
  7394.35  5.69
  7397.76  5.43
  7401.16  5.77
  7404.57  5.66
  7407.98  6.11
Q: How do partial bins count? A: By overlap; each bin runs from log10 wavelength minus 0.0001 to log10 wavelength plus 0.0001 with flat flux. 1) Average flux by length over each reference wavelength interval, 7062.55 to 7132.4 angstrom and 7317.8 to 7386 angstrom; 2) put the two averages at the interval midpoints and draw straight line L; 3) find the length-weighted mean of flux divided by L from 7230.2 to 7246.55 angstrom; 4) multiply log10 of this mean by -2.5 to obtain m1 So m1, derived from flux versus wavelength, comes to 0.15 mag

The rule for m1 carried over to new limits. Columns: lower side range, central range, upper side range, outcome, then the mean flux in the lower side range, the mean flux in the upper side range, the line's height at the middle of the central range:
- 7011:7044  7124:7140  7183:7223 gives 0.03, 5.69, 5.61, 5.64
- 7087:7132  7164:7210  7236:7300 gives -0.04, 5.72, 5.5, 5.61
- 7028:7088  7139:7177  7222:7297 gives -0.06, 5.79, 5.47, 5.63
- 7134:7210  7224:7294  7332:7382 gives 0.05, 5.78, 5.71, 5.74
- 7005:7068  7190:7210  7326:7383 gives 0.05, 5.76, 5.72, 5.74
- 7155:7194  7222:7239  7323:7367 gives 0.13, 5.95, 5.73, 5.88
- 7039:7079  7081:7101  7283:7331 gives 0.03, 5.86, 5.67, 5.83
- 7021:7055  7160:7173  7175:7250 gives -0.11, 5.86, 5.49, 5.59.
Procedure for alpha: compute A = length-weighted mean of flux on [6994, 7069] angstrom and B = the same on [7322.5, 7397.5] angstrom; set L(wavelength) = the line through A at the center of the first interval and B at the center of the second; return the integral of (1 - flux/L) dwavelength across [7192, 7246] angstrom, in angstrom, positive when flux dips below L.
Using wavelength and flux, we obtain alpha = 2.38 angstrom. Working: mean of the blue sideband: 5.71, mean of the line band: 5.42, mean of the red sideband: 5.65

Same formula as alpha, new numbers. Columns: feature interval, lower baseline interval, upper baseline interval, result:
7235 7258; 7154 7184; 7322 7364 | 3.0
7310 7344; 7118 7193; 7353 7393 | -1.0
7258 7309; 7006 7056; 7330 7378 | 0.8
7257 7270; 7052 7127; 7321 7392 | 0.4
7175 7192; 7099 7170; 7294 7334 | -0.2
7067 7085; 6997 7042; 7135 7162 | 0.1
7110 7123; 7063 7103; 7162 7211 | -0.2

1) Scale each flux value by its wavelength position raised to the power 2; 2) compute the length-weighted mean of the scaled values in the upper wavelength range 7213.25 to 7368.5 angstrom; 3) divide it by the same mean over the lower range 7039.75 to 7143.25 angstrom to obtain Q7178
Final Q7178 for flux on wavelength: 1.03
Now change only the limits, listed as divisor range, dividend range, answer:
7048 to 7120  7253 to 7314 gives 1.03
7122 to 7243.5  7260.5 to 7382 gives 1.05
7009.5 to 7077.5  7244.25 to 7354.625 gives 1.05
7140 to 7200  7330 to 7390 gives 1.02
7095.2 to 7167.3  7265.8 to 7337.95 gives 1.04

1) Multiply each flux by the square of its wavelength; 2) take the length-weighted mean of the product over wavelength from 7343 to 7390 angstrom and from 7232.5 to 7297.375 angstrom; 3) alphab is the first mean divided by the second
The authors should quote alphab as 1.05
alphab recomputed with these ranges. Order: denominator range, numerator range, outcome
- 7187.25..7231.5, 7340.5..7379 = 1.05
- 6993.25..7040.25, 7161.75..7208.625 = 1.10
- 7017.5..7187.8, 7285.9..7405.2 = 1.04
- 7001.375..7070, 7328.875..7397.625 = 1.08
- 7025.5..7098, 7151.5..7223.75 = 1.04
